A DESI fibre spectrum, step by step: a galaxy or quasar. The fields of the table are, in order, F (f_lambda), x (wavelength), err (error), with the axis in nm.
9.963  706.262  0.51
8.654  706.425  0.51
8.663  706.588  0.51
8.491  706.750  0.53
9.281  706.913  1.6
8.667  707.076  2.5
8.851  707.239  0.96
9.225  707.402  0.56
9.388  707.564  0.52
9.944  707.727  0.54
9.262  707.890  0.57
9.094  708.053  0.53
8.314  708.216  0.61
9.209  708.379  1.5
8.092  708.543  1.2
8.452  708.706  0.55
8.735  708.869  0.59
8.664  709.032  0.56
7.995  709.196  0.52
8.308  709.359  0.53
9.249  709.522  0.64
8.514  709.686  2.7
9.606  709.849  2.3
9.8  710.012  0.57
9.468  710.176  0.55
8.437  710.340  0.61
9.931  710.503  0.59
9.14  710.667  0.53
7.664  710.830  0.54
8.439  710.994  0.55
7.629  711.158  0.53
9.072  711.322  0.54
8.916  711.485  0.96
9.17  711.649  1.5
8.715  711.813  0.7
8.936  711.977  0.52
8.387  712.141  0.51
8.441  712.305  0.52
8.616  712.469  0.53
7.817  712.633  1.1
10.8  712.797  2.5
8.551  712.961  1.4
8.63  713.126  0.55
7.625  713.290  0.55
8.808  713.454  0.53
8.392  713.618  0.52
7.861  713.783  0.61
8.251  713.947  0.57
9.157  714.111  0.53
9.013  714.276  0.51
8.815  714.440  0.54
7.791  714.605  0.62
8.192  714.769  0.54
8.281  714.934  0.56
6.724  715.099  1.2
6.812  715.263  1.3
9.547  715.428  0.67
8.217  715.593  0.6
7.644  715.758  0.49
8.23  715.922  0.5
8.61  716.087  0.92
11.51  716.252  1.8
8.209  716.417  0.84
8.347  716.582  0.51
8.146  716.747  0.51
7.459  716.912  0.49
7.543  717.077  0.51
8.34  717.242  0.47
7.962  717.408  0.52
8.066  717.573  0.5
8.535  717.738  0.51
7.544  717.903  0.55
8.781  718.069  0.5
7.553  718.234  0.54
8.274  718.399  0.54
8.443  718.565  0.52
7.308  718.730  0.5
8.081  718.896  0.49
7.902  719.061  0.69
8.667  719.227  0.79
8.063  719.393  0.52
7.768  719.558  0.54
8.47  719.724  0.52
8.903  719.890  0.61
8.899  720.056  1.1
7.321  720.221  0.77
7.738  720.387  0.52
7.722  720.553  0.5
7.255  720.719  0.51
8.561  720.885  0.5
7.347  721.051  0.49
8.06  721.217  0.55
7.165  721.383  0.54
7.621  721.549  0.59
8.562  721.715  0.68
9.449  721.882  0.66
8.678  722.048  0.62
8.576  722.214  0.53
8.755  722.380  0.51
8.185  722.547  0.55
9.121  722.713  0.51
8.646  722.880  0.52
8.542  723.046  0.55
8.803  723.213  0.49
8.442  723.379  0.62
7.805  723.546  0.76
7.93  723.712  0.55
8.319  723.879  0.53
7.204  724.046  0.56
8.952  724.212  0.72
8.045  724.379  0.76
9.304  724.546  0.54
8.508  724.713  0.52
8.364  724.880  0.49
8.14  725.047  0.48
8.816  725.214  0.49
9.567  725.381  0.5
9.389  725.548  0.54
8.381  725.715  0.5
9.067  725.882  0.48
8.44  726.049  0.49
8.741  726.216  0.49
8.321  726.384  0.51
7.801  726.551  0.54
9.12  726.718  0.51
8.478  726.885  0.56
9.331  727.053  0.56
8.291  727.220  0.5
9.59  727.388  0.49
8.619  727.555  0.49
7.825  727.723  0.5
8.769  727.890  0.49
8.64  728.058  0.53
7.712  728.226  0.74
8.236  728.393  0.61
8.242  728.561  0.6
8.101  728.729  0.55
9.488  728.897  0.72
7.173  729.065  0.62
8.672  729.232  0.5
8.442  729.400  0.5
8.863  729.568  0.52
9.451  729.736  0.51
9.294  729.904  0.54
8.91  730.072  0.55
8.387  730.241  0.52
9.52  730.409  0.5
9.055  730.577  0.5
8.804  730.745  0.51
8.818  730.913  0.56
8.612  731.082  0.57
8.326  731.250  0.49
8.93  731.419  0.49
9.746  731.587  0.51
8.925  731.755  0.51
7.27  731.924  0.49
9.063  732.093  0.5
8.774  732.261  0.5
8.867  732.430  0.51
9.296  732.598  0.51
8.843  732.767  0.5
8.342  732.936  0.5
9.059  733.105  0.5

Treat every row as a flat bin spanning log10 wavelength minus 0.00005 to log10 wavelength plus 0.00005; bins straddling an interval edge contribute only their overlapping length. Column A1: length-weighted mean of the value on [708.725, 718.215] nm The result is 8.52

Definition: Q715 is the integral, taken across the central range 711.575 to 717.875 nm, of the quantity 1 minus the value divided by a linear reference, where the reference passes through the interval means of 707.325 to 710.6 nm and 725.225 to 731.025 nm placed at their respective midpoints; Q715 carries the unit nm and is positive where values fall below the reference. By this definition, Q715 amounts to 0.34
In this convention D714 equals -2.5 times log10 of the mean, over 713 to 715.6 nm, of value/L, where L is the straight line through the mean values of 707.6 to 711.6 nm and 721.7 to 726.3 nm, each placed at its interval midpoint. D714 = 0.064 mag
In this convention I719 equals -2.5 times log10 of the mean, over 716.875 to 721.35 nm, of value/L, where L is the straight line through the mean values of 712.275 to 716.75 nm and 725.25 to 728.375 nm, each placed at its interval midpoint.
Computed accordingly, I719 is 0.07 mag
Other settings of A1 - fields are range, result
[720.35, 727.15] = 8.43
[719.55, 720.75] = 8.06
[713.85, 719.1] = 8.23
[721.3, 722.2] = 8.32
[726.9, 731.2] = 8.67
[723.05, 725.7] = 8.5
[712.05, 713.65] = 8.62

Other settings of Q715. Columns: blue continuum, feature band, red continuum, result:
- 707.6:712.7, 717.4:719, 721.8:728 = 0.116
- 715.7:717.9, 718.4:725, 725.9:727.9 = 0.180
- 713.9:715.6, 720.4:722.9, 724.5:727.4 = 0.095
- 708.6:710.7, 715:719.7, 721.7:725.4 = 0.299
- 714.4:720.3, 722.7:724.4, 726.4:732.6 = 0.023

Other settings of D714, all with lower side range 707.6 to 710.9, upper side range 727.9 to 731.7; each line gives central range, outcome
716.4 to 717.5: 0.11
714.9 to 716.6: 0.06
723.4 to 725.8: 0.03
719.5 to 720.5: 0.08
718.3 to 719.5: 0.09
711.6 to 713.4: 0.02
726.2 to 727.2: 0.02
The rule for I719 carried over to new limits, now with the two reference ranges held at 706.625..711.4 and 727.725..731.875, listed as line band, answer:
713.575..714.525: 0.03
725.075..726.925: 0.00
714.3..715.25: 0.11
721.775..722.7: 0.00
